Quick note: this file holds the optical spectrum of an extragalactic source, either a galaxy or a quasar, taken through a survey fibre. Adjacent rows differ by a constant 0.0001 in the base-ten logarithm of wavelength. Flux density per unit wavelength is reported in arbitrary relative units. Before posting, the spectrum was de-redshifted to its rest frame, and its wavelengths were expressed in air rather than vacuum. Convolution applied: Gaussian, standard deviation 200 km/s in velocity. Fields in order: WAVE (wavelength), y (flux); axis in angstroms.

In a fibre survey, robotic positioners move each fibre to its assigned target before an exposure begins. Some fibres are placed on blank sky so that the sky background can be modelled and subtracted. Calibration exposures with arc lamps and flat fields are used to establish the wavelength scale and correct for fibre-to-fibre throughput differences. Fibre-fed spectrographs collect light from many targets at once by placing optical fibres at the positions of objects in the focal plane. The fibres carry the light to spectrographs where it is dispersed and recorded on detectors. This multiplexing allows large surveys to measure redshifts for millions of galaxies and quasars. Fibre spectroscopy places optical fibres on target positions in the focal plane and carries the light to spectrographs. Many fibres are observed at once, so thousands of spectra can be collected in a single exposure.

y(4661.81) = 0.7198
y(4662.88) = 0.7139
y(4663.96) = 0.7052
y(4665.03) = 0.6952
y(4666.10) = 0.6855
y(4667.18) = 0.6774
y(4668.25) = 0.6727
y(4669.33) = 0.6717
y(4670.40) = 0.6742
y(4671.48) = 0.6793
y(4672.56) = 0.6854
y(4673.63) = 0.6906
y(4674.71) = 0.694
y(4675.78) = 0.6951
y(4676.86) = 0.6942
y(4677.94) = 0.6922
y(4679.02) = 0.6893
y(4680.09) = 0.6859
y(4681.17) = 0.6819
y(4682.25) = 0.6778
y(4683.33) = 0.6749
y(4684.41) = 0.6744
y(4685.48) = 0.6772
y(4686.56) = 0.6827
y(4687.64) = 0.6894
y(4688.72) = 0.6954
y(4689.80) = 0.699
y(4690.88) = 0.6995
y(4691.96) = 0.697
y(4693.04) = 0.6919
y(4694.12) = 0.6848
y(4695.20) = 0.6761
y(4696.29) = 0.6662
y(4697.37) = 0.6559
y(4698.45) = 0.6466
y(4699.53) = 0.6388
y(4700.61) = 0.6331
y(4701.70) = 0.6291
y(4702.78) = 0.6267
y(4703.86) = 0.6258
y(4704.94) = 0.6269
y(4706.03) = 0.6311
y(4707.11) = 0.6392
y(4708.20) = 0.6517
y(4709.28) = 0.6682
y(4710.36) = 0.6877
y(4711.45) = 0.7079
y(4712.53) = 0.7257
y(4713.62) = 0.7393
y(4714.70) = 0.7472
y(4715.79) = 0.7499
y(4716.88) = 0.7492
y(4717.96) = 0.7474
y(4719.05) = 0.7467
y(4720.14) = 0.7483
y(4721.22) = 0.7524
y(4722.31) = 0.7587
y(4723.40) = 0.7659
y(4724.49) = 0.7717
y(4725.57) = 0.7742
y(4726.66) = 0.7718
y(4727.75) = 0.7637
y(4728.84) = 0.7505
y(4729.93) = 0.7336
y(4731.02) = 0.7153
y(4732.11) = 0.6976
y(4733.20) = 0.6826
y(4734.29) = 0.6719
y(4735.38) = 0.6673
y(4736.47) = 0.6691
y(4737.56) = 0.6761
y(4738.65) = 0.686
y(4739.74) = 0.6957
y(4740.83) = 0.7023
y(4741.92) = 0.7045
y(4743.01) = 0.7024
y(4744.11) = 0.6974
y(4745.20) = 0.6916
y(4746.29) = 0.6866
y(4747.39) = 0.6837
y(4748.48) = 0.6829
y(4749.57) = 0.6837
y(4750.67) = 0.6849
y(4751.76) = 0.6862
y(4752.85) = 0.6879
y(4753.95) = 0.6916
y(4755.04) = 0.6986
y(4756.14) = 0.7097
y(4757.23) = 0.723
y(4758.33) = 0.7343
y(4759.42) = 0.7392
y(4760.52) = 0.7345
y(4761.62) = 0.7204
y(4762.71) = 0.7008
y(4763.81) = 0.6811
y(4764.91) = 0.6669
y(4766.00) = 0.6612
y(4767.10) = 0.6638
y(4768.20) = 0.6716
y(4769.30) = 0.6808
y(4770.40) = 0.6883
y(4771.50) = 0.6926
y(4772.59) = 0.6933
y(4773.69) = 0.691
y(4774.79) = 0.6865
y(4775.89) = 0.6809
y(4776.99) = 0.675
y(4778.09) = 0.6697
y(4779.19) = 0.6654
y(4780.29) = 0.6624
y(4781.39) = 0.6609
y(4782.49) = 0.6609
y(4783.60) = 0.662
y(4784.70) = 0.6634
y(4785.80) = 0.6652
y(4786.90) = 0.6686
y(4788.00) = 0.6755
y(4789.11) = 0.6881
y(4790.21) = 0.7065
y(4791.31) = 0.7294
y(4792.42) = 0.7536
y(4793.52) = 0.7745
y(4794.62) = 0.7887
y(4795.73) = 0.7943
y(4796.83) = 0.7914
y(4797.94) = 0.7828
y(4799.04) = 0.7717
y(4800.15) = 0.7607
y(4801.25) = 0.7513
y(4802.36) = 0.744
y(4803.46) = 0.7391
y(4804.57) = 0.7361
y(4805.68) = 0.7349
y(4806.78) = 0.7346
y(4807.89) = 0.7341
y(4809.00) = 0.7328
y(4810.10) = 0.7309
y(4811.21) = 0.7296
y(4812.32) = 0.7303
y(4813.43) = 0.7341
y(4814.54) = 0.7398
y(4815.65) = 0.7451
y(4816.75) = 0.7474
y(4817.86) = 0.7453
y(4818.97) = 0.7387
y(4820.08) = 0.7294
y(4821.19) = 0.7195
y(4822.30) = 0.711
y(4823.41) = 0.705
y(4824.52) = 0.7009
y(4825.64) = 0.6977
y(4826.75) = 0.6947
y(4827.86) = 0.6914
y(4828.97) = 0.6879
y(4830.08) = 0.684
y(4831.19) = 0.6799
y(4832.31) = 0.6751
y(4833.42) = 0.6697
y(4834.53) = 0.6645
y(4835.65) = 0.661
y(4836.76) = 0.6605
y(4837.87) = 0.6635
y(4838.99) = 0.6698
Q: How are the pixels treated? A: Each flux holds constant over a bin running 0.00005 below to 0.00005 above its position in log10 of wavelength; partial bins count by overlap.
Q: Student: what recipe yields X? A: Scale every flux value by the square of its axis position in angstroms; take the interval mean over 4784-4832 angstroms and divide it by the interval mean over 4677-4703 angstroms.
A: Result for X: 1.1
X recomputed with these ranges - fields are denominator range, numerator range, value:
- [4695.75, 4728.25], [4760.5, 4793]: 1.00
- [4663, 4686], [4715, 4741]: 1.09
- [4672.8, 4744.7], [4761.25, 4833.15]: 1.06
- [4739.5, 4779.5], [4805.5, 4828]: 1.07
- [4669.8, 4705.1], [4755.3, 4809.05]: 1.10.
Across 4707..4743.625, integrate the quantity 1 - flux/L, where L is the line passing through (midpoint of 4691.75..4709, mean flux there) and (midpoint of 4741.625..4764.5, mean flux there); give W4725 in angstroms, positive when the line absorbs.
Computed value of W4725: -2.4 angstroms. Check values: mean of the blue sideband 0.651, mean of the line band 0.719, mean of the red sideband 0.701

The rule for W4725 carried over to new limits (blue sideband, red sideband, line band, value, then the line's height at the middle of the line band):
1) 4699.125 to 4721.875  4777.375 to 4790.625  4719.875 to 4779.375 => -2.1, 0.679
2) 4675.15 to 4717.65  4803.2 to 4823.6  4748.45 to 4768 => 0.3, 0.708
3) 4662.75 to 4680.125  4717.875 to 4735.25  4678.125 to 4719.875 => 1.8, 0.713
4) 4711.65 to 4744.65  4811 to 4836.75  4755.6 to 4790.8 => 1.5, 0.716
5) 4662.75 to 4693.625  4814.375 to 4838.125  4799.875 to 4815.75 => -0.9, 0.699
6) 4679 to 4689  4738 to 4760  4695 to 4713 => 0.9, 0.688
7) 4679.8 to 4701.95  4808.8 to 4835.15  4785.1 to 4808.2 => -1.1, 0.704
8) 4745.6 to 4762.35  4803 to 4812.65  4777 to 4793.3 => 0.9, 0.721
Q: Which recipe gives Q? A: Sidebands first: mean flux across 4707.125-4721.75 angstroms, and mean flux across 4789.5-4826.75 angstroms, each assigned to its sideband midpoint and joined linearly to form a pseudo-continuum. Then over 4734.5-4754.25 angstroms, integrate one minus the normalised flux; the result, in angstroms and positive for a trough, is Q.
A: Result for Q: 1.09 angstroms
